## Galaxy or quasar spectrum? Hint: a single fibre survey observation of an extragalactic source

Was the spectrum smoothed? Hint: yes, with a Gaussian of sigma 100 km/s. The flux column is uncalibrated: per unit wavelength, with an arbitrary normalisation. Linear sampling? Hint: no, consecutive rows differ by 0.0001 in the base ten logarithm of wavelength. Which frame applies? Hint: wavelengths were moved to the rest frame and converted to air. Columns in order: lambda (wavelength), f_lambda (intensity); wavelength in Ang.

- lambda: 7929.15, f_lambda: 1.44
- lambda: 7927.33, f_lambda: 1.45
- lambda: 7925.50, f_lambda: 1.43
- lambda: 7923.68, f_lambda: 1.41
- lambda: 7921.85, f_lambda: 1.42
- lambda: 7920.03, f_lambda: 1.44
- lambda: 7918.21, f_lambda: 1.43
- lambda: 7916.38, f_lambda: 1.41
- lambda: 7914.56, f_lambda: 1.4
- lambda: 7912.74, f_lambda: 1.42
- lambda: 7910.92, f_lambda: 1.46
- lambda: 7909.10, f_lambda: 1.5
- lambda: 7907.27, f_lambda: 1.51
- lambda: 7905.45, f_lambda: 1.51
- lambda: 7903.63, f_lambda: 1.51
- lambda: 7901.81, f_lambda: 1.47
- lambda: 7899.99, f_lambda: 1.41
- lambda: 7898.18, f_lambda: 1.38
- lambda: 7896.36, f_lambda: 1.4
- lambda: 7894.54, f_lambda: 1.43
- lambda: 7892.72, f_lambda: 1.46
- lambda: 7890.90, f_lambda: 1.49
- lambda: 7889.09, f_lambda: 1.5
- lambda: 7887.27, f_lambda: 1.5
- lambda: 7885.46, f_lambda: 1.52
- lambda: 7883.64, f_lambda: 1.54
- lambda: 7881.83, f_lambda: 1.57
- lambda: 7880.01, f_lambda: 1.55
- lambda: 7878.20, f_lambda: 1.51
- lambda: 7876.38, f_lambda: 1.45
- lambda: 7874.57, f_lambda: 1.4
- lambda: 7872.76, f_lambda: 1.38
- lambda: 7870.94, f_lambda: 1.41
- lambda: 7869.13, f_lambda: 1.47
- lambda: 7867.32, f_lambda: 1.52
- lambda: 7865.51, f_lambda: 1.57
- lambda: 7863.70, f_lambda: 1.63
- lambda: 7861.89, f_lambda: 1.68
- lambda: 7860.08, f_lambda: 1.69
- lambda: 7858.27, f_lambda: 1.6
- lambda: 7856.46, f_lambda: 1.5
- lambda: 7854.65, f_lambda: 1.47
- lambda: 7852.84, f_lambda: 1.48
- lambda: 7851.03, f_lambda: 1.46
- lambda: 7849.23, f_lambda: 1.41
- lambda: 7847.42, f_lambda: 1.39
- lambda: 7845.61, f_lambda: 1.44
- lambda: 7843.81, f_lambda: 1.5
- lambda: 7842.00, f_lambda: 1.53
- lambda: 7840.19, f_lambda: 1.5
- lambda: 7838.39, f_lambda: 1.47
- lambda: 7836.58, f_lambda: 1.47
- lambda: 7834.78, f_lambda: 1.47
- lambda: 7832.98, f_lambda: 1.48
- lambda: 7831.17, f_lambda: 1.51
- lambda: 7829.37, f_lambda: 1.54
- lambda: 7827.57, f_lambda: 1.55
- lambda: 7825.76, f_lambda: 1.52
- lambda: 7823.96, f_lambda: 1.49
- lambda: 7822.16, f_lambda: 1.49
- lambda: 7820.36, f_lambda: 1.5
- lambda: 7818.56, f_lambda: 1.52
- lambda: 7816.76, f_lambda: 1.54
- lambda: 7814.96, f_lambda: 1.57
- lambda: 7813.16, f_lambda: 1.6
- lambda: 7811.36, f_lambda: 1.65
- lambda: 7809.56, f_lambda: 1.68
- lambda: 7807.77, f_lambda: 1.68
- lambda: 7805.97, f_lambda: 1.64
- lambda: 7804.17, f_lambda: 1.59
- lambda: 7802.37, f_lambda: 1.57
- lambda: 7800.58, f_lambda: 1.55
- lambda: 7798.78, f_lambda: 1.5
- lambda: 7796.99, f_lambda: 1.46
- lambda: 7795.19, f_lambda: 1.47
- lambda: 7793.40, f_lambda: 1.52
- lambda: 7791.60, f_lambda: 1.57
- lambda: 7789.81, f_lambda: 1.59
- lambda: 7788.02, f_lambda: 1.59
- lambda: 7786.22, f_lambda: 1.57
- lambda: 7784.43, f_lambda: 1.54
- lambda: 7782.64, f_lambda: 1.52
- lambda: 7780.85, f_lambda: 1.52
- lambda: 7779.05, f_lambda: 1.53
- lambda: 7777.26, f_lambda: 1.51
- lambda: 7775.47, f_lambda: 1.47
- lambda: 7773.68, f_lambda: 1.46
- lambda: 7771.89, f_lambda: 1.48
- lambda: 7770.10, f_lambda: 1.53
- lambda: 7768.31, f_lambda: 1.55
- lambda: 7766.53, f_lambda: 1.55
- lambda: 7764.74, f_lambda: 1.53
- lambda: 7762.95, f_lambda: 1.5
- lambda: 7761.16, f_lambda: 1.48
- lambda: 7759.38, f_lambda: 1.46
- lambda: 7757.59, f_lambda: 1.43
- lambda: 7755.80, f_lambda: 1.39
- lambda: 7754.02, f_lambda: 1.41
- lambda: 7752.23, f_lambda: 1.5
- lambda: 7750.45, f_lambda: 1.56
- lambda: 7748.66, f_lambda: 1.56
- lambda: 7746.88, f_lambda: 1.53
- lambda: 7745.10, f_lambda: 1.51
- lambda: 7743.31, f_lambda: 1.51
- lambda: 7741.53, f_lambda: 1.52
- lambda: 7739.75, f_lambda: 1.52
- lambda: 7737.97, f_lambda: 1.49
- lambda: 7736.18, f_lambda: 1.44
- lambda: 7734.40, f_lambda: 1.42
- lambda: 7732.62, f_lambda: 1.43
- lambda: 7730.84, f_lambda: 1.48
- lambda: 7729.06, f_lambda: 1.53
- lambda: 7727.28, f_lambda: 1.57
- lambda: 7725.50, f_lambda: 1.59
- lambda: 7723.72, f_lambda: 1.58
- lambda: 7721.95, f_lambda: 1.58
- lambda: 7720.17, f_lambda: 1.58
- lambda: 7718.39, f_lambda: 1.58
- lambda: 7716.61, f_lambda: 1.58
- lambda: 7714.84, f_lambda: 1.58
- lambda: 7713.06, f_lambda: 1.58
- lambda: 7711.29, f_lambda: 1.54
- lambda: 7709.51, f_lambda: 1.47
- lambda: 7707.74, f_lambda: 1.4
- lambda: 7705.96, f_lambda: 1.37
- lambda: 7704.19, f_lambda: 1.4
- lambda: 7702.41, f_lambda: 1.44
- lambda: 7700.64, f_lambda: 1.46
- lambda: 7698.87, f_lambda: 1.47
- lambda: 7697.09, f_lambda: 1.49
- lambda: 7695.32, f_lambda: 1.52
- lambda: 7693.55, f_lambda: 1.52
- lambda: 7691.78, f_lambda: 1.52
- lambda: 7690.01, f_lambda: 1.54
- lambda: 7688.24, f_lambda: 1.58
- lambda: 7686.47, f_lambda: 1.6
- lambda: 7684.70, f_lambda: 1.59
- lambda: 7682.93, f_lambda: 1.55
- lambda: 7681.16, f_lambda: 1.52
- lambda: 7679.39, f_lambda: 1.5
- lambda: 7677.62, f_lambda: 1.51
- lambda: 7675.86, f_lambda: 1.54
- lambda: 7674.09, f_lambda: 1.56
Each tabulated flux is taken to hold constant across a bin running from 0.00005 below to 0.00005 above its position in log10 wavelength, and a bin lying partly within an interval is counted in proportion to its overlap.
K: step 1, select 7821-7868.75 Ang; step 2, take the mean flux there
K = 1.51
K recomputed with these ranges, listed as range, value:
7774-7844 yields 1.54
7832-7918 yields 1.48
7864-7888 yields 1.5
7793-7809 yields 1.56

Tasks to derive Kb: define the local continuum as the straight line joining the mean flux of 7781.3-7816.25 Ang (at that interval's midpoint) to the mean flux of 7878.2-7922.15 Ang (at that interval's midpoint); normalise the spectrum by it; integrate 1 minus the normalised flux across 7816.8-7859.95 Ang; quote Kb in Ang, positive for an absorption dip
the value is 1.0 Ang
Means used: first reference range 1.57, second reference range 1.47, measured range 1.5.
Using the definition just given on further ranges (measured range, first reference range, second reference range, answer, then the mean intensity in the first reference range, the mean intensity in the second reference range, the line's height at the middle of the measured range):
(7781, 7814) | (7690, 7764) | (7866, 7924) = -1.9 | 1.5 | 1.46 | 1.48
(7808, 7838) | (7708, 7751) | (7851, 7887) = -0.3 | 1.53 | 1.52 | 1.52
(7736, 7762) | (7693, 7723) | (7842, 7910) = 0.2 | 1.5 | 1.49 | 1.5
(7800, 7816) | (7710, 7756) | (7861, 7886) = -1.0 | 1.52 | 1.51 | 1.52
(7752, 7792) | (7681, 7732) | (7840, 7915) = 0.1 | 1.52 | 1.49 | 1.51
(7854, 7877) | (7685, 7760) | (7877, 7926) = -0.7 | 1.51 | 1.47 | 1.47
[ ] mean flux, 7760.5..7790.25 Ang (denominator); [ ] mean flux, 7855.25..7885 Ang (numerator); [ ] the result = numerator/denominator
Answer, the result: 1.00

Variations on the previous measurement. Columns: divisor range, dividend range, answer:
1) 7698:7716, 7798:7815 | 1.09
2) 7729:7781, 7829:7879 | 1.00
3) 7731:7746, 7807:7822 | 1.07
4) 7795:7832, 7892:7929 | 0.93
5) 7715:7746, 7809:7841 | 1.00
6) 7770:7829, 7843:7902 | 0.97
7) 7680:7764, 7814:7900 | 0.99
